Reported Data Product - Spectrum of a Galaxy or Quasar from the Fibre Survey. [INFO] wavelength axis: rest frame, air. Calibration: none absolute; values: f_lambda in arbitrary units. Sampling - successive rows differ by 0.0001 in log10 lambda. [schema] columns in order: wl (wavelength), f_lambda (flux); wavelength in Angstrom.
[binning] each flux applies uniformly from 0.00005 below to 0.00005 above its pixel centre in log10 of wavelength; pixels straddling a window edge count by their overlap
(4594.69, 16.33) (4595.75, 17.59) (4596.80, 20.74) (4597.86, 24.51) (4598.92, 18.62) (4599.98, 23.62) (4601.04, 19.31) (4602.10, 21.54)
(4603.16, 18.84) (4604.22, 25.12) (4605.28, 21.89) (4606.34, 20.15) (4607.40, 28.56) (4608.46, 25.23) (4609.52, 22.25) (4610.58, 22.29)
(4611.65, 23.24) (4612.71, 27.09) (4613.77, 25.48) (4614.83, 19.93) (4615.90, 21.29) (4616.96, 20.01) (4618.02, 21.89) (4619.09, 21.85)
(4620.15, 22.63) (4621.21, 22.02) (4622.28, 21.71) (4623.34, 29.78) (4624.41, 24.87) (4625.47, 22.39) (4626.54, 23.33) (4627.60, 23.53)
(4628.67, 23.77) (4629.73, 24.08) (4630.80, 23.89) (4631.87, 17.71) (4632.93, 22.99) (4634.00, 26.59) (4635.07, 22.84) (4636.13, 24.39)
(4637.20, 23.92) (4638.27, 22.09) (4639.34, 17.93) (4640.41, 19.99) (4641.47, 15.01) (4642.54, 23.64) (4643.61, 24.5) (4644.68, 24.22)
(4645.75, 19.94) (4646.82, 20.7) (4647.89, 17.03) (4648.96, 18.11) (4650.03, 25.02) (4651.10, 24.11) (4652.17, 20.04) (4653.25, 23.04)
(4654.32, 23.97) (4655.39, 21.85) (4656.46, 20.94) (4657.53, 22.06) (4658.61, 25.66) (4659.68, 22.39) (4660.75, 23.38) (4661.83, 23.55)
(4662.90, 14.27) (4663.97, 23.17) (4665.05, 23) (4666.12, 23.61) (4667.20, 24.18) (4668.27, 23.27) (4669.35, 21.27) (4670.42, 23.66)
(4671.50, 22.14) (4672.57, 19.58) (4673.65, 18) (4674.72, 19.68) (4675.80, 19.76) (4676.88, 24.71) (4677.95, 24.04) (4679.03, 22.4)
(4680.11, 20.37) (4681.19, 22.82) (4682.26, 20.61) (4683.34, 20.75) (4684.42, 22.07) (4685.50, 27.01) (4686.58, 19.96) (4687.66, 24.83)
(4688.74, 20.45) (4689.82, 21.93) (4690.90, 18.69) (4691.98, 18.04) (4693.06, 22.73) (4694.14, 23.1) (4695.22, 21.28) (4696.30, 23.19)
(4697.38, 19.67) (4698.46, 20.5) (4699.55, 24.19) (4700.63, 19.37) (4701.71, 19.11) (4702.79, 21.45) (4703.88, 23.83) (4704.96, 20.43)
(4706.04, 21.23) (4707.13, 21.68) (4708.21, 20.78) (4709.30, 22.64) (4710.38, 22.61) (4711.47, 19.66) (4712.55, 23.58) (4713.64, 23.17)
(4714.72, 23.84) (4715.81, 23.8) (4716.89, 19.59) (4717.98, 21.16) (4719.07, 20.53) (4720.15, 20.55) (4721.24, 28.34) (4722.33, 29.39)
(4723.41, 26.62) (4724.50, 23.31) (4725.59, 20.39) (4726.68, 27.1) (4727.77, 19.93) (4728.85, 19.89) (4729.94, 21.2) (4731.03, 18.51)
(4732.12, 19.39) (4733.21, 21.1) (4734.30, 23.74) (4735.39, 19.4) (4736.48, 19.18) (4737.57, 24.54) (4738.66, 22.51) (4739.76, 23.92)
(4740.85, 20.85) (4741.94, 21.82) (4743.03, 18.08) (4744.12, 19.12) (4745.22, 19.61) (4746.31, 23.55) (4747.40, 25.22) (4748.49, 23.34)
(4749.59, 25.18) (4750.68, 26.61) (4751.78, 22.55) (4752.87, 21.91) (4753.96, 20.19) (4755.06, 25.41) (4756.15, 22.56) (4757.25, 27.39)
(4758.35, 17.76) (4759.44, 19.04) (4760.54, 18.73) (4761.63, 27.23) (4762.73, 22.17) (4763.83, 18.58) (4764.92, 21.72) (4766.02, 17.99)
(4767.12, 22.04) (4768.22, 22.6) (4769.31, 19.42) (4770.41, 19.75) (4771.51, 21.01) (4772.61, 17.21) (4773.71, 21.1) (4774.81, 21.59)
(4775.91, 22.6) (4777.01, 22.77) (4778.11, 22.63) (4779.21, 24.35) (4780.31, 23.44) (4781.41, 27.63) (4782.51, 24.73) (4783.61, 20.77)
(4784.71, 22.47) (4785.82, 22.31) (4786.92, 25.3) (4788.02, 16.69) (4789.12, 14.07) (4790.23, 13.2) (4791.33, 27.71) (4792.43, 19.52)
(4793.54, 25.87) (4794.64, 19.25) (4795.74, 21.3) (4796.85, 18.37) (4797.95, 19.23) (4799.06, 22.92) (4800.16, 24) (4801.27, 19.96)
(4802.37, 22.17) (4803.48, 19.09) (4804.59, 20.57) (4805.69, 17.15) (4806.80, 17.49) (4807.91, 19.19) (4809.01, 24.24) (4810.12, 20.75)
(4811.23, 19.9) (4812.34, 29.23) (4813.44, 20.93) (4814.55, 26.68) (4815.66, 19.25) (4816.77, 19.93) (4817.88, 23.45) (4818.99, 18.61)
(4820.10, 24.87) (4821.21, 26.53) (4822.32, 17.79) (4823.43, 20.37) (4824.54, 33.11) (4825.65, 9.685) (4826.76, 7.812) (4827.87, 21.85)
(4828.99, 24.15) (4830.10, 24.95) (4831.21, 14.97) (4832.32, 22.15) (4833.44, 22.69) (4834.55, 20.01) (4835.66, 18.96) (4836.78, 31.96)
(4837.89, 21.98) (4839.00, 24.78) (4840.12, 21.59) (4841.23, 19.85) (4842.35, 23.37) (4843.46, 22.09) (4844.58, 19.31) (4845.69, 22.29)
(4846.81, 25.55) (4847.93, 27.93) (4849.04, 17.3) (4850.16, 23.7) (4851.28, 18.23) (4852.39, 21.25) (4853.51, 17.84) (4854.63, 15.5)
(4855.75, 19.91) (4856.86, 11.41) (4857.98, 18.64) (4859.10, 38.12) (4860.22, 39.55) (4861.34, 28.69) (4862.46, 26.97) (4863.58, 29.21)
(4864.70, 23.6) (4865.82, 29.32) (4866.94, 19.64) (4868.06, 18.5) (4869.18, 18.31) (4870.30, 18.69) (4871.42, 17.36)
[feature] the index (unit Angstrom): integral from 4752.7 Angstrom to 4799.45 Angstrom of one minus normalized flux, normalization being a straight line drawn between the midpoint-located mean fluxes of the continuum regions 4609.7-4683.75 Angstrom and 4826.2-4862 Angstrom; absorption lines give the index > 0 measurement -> 1.5 Angstrom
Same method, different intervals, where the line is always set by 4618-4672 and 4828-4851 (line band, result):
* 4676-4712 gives 1.15 Angstrom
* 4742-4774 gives 1.10 Angstrom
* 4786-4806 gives 1.76 Angstrom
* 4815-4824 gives 0.39 Angstrom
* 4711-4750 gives 0.26 Angstrom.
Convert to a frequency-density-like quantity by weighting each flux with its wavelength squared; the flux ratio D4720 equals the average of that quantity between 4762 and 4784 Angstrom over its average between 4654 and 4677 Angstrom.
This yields 1.04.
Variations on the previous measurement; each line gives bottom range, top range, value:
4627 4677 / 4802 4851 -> 1.06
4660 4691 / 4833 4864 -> 1.14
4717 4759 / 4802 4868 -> 1.03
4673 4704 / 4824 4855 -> 1.05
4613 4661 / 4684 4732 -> 1.02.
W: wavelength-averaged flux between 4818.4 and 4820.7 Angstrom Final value 21.9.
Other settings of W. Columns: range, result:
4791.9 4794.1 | 22.7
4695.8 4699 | 21.1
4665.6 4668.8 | 23.7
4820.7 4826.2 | 21.5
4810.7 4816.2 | 23.2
